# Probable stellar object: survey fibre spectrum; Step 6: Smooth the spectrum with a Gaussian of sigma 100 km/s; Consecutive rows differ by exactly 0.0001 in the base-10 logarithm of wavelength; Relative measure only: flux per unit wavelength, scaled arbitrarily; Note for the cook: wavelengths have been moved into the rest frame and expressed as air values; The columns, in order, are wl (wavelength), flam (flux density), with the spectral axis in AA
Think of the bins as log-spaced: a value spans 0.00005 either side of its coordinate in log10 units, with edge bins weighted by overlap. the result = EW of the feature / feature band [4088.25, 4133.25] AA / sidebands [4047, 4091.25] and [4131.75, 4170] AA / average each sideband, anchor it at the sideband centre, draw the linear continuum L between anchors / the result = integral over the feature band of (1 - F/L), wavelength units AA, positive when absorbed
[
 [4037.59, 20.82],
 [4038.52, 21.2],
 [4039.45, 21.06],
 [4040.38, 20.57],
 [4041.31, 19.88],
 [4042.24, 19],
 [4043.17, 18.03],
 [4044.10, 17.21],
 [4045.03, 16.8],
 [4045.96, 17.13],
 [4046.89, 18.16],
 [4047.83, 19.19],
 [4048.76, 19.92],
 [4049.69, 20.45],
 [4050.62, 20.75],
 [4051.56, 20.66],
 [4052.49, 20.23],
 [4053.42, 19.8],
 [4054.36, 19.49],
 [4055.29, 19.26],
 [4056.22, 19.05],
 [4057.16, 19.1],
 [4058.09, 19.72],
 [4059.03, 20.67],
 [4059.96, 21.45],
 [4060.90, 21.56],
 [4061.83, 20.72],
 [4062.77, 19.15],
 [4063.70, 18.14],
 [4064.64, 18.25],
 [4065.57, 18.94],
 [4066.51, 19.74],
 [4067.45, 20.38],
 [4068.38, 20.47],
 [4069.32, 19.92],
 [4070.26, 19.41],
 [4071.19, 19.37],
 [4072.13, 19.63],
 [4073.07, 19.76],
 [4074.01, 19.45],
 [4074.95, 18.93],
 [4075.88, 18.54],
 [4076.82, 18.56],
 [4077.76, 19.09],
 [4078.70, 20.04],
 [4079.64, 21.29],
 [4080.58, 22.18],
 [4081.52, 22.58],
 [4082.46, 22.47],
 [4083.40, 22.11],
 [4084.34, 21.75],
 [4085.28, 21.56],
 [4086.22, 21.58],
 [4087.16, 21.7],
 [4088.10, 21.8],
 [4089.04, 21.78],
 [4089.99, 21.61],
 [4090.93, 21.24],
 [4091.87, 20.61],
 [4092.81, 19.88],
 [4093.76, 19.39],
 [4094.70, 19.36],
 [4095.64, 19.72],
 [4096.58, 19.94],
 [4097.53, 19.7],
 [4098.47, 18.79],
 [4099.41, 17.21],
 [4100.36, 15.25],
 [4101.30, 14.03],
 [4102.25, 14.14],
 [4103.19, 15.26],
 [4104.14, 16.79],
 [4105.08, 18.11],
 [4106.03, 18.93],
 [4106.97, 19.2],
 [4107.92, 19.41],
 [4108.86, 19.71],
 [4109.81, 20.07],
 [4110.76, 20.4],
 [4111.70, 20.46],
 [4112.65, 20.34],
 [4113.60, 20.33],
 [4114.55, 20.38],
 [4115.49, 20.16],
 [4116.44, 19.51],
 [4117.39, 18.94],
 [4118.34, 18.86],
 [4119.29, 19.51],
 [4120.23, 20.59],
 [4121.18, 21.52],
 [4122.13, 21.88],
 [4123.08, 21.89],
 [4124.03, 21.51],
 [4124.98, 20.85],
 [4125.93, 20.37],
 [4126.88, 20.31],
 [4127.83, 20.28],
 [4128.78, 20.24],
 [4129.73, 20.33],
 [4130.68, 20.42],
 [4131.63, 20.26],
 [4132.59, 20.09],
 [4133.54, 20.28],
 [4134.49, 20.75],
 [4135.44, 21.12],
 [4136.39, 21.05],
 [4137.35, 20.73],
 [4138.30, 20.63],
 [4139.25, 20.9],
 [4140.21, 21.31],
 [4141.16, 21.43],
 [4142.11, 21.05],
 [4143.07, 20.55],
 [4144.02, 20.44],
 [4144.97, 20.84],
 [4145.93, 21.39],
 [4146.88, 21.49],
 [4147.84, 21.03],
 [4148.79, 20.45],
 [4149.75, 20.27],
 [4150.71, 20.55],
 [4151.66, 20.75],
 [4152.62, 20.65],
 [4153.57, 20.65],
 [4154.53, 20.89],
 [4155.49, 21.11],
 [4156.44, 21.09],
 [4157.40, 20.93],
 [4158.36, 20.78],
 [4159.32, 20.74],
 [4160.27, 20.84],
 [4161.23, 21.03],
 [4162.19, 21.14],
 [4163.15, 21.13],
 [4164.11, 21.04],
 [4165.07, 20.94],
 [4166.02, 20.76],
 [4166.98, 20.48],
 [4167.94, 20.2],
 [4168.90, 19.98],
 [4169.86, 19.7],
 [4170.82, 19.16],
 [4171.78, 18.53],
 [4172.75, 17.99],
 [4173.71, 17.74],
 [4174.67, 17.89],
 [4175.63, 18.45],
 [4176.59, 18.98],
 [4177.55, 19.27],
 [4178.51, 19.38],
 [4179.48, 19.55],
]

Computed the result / 2.1 AA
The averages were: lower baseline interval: 20.3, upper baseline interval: 20.8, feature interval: 19.6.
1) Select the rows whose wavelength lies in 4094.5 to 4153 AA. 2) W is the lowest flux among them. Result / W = 14.03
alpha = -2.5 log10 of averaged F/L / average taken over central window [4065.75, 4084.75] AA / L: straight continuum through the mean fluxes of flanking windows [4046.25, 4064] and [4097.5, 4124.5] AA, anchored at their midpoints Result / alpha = -0.038 mag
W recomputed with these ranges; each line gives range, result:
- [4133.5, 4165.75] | 20.27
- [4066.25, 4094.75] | 18.54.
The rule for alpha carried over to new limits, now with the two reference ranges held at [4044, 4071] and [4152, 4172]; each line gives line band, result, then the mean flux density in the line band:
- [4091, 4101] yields 0.05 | 19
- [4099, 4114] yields 0.11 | 18.1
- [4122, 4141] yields -0.02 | 20.7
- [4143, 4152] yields -0.02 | 20.8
